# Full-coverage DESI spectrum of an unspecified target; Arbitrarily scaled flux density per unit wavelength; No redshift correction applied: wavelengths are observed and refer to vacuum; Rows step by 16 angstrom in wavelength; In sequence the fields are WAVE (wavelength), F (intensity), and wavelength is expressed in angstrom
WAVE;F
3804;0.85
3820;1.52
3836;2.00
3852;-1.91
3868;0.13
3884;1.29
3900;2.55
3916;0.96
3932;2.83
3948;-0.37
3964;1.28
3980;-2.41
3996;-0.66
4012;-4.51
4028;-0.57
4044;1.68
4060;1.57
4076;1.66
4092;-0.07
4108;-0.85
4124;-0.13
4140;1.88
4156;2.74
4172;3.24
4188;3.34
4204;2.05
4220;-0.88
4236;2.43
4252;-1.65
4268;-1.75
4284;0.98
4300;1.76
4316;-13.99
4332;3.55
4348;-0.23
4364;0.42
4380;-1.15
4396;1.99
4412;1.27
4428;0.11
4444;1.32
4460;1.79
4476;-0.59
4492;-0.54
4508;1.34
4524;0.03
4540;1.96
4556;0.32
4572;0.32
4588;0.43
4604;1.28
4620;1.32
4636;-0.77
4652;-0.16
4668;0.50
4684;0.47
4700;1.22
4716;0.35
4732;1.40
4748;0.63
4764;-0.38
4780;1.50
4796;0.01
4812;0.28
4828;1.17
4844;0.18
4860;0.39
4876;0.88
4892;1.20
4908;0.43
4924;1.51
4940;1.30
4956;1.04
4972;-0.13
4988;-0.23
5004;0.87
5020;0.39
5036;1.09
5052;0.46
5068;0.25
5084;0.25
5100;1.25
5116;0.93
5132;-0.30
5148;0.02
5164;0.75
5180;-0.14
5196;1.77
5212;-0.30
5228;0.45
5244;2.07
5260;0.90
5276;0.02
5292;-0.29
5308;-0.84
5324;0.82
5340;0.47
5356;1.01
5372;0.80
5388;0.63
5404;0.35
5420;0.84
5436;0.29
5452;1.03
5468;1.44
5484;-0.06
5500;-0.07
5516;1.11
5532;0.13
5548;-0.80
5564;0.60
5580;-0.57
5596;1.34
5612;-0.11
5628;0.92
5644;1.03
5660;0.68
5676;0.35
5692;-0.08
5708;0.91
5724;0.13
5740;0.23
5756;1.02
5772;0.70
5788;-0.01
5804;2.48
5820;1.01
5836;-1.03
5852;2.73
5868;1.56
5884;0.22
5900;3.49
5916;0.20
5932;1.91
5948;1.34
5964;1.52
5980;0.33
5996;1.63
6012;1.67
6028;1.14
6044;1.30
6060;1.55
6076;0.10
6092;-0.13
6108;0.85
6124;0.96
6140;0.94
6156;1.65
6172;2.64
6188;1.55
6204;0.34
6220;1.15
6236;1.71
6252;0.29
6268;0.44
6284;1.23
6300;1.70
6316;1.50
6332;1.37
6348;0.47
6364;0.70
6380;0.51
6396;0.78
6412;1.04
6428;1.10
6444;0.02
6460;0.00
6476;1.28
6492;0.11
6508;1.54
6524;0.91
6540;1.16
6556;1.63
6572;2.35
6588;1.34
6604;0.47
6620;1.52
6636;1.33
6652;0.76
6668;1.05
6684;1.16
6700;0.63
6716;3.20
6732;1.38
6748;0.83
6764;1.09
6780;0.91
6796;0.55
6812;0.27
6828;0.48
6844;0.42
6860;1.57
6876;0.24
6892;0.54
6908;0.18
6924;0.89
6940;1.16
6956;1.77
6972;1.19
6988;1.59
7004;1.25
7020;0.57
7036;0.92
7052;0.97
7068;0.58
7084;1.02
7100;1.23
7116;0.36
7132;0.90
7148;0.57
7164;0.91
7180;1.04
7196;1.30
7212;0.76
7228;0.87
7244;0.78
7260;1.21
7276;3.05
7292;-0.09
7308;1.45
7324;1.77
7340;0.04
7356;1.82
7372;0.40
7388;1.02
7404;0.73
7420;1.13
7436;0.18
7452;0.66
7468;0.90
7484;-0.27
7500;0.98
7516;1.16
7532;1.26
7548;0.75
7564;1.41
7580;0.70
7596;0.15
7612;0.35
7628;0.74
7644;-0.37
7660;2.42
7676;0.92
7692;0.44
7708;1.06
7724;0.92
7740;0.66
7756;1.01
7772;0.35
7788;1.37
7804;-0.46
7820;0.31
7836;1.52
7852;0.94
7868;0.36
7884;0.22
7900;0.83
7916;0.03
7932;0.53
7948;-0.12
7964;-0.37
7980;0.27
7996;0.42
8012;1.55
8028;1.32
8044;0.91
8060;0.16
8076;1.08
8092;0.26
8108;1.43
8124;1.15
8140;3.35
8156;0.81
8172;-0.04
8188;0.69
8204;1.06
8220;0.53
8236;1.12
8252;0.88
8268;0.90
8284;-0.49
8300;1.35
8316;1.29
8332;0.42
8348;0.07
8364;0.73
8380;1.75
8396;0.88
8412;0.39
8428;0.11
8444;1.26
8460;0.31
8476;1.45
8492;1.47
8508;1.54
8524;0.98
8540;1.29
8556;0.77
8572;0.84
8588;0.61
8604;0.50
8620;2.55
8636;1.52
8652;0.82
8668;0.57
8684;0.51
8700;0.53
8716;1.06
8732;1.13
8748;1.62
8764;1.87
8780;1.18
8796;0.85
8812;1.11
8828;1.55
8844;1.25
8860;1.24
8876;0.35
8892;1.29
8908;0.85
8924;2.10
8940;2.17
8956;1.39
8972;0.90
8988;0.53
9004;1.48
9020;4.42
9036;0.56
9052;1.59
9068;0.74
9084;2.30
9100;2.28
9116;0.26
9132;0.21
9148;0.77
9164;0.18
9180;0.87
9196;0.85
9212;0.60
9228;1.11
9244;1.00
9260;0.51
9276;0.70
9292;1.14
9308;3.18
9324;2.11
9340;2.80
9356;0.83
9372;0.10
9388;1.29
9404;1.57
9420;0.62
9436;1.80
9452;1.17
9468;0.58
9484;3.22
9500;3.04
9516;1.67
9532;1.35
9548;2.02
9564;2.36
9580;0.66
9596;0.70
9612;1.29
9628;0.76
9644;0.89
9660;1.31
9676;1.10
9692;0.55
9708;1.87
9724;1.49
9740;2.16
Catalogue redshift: 0.800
